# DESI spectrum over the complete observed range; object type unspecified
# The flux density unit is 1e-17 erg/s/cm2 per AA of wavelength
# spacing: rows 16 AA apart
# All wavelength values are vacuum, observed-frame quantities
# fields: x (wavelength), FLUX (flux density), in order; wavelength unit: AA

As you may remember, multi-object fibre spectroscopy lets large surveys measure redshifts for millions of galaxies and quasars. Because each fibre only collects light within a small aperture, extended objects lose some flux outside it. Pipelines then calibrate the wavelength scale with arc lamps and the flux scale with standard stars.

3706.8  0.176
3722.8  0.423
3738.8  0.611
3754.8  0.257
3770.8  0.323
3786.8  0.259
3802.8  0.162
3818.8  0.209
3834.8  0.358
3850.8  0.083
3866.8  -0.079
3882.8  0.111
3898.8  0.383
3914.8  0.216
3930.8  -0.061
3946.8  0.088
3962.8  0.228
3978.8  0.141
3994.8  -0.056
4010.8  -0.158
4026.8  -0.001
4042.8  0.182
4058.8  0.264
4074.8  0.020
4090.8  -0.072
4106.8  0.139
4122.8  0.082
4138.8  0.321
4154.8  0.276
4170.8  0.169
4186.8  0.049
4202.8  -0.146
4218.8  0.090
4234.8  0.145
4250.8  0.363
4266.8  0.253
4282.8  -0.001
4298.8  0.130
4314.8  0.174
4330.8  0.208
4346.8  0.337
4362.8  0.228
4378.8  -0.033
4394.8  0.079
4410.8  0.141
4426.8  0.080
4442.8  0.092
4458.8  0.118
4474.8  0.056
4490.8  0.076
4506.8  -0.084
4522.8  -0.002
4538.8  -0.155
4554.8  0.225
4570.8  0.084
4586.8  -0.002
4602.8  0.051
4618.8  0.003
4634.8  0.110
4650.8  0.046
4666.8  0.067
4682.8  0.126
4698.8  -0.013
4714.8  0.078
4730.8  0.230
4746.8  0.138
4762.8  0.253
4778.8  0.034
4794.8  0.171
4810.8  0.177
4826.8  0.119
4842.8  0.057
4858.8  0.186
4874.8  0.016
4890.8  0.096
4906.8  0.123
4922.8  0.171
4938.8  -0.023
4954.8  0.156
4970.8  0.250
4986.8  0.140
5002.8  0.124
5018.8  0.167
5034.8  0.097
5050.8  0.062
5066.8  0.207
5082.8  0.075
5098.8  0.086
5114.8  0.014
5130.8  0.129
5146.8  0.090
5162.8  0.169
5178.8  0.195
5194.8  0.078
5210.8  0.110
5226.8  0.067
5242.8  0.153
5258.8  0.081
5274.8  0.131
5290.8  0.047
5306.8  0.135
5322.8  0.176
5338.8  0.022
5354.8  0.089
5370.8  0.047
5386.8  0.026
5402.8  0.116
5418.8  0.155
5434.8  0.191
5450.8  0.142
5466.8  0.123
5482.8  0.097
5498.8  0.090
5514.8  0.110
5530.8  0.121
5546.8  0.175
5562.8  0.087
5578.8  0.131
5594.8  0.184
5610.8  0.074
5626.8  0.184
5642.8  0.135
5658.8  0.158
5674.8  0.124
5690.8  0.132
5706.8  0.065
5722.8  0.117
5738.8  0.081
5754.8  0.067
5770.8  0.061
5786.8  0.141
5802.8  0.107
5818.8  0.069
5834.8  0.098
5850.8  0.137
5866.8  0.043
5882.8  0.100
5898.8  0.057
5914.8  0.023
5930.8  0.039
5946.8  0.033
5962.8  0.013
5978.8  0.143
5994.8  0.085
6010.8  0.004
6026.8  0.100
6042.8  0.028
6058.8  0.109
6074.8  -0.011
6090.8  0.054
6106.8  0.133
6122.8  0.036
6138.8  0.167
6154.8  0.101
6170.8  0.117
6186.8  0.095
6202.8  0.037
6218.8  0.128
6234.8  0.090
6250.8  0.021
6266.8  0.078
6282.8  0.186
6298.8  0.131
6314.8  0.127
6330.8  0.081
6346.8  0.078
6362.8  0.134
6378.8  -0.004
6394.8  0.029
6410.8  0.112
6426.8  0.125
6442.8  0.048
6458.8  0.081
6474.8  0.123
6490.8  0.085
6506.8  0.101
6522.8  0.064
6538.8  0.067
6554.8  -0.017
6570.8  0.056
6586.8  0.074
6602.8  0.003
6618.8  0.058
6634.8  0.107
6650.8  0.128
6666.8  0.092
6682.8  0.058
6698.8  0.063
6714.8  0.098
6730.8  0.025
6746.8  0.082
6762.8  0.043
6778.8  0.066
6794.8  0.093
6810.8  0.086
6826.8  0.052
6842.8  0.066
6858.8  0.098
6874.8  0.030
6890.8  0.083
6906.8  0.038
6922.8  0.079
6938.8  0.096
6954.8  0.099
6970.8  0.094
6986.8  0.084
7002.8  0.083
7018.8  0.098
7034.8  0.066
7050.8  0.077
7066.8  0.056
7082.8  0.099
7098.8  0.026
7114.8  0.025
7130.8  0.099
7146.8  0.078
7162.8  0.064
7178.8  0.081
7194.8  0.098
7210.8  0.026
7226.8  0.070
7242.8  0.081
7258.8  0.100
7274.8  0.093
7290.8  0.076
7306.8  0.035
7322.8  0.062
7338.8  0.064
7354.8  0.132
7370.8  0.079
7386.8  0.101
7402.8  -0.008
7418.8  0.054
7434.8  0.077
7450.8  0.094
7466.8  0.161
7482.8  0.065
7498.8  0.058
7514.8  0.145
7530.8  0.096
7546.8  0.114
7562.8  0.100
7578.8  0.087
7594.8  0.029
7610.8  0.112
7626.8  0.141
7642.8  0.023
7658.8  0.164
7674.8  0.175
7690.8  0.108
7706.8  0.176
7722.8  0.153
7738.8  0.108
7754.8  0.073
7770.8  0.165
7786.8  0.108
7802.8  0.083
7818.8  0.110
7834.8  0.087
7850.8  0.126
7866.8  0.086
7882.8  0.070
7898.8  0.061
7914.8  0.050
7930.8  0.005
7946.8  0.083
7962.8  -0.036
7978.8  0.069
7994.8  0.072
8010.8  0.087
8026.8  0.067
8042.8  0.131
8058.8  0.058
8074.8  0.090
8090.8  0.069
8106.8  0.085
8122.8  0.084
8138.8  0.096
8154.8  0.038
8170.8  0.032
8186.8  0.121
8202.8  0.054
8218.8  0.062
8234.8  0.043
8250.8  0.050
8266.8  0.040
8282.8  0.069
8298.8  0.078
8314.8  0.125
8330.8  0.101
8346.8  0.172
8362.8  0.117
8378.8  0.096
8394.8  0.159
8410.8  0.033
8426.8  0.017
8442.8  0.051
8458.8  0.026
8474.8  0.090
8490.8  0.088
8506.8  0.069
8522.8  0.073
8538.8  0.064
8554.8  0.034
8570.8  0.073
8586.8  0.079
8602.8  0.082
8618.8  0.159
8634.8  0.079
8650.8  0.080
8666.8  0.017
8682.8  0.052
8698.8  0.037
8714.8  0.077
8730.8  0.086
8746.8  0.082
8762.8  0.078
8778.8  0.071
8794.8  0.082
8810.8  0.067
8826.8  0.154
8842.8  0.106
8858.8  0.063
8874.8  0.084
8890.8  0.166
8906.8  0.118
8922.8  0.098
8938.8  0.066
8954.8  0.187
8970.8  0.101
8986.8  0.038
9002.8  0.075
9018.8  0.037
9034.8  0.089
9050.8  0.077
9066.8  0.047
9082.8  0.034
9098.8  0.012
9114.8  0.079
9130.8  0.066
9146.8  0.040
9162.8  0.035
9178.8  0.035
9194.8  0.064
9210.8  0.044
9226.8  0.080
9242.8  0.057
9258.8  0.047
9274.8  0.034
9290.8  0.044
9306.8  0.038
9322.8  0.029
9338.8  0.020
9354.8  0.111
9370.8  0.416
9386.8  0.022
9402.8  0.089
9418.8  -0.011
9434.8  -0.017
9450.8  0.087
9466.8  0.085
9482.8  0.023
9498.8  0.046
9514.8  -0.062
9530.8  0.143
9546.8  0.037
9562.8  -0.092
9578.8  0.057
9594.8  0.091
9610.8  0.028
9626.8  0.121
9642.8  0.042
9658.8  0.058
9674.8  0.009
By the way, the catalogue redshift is 0.169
